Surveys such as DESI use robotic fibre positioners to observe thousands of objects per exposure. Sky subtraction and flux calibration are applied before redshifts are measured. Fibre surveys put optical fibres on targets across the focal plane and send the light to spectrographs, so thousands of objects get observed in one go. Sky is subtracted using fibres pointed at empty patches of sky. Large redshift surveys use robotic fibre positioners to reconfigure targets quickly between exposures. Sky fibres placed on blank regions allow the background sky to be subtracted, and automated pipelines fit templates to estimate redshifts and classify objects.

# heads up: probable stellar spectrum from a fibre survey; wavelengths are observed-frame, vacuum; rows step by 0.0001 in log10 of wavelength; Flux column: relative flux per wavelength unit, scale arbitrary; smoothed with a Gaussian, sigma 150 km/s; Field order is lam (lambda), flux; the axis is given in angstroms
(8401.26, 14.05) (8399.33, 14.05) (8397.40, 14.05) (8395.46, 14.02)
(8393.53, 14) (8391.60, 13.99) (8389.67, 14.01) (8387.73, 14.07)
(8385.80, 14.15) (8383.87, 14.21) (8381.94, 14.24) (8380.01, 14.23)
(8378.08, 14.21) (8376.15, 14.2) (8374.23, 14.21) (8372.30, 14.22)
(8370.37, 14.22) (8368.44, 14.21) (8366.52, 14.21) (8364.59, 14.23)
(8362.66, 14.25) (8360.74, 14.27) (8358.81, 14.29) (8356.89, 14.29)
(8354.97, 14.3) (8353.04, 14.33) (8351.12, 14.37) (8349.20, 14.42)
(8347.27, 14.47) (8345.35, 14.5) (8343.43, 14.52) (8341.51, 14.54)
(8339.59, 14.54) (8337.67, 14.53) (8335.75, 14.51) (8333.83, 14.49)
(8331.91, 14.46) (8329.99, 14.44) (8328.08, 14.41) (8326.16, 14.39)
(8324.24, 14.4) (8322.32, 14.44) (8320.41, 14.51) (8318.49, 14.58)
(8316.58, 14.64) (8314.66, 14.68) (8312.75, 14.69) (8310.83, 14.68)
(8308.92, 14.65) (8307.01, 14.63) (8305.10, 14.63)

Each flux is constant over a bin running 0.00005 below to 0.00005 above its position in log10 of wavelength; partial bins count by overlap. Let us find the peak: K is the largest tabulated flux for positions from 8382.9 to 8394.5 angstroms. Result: 14.21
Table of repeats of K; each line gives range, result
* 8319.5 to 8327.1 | 14.51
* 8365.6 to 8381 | 14.23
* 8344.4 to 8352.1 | 14.5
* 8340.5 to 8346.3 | 14.54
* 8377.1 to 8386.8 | 14.24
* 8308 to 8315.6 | 14.69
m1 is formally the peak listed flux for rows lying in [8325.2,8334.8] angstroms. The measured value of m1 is 14.49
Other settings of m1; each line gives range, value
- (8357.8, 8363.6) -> 14.29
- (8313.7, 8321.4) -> 14.68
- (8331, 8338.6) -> 14.53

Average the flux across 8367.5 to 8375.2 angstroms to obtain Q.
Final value 14.2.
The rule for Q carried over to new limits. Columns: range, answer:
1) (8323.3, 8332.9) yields 14.4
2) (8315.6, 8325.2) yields 14.5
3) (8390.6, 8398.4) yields 14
